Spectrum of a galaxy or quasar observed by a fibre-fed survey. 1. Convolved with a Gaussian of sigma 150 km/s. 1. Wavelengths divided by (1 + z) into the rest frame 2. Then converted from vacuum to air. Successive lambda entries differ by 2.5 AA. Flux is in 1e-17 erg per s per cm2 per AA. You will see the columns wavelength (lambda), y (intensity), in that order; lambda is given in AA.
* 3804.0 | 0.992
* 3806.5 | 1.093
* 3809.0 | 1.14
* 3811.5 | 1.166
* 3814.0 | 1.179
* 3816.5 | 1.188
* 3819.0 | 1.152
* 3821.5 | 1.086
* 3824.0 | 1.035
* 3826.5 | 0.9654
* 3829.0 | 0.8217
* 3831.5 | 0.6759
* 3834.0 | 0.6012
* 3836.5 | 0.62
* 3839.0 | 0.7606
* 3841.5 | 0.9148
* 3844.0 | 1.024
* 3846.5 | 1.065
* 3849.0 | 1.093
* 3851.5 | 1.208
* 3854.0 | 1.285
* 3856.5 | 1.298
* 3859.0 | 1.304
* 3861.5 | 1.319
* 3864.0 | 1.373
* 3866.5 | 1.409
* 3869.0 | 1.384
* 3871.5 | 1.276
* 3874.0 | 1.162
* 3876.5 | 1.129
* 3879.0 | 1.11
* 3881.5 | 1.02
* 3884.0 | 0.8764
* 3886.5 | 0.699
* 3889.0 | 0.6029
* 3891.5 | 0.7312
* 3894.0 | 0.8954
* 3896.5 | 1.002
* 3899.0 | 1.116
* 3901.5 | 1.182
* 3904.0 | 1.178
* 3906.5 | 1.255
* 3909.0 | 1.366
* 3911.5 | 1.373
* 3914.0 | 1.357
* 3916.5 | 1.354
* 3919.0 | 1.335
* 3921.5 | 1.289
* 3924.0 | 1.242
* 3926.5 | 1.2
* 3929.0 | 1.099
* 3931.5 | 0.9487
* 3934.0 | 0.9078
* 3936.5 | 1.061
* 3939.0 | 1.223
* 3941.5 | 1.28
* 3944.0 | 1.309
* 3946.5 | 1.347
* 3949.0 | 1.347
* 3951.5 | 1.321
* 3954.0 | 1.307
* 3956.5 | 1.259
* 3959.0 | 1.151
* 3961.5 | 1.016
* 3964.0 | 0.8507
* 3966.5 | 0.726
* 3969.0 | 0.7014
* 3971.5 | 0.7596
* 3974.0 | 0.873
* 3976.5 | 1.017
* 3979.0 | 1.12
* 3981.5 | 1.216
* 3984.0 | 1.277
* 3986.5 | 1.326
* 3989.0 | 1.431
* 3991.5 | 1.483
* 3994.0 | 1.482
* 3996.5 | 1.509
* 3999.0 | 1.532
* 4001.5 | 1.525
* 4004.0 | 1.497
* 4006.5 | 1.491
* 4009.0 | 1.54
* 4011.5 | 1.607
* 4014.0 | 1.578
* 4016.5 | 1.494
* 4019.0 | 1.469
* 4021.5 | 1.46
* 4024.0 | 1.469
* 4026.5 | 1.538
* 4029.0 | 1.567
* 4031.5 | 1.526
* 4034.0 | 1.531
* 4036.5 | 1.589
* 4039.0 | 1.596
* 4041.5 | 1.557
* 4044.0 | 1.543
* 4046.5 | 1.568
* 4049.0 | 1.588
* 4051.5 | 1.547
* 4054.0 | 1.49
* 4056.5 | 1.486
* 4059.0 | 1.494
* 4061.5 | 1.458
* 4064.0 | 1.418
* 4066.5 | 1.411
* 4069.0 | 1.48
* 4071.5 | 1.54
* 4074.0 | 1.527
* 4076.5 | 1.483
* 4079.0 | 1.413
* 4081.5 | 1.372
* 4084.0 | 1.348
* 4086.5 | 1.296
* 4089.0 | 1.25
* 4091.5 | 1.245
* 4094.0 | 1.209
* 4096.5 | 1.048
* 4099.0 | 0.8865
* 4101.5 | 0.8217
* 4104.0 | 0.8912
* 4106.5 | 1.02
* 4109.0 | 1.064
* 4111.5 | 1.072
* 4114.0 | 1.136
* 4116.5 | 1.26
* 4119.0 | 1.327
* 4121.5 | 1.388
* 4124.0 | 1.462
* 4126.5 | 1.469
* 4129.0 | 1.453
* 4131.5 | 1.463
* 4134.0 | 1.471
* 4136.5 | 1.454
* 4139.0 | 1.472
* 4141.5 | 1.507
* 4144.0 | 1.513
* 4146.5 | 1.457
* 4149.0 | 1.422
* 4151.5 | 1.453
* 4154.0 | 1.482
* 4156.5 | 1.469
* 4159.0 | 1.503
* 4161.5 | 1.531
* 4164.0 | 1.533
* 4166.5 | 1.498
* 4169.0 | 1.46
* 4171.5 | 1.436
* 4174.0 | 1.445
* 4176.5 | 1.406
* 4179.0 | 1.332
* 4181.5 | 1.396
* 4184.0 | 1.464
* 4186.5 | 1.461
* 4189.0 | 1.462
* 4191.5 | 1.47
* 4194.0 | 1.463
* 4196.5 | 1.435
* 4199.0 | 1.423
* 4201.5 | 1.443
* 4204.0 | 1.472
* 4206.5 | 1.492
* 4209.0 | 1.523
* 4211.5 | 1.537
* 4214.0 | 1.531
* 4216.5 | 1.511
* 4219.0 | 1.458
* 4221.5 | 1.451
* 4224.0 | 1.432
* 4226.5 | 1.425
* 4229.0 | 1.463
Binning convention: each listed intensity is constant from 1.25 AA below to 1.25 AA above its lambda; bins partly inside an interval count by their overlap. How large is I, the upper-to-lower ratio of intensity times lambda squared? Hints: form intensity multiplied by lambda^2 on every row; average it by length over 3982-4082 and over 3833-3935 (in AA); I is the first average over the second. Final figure 1.45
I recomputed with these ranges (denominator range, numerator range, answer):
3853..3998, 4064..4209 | 1.31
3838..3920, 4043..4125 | 1.28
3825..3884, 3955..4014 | 1.24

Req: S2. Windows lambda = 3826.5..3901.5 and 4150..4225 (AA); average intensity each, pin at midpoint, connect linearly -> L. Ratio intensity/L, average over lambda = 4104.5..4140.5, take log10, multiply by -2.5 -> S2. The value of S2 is 0.052 mag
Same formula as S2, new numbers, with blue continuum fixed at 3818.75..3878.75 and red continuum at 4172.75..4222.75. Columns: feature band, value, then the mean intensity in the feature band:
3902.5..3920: -0.15 mag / 1.31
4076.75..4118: 0.17 mag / 1.16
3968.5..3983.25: 0.25 mag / 0.972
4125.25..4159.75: -0.05 mag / 1.47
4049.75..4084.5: -0.12 mag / 1.47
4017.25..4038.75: -0.19 mag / 1.52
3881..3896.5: 0.36 mag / 0.81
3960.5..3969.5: 0.41 mag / 0.828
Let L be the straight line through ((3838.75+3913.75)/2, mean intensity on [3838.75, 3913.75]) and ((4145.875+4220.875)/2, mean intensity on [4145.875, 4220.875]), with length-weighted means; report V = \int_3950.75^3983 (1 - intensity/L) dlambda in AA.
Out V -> 5.29 AA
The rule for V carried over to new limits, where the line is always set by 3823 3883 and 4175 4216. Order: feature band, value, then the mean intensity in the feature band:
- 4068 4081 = -1.56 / 1.48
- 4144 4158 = -0.54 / 1.46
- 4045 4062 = -2.91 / 1.52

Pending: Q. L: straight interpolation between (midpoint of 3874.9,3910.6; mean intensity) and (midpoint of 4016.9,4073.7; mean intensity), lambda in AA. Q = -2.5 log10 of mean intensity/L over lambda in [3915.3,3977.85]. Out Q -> 0.06 mag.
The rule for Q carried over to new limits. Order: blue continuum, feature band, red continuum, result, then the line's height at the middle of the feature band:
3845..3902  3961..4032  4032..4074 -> 0.07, 1.39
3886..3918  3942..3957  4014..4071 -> -0.07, 1.24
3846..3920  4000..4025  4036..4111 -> -0.17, 1.29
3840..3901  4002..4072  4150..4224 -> -0.18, 1.29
